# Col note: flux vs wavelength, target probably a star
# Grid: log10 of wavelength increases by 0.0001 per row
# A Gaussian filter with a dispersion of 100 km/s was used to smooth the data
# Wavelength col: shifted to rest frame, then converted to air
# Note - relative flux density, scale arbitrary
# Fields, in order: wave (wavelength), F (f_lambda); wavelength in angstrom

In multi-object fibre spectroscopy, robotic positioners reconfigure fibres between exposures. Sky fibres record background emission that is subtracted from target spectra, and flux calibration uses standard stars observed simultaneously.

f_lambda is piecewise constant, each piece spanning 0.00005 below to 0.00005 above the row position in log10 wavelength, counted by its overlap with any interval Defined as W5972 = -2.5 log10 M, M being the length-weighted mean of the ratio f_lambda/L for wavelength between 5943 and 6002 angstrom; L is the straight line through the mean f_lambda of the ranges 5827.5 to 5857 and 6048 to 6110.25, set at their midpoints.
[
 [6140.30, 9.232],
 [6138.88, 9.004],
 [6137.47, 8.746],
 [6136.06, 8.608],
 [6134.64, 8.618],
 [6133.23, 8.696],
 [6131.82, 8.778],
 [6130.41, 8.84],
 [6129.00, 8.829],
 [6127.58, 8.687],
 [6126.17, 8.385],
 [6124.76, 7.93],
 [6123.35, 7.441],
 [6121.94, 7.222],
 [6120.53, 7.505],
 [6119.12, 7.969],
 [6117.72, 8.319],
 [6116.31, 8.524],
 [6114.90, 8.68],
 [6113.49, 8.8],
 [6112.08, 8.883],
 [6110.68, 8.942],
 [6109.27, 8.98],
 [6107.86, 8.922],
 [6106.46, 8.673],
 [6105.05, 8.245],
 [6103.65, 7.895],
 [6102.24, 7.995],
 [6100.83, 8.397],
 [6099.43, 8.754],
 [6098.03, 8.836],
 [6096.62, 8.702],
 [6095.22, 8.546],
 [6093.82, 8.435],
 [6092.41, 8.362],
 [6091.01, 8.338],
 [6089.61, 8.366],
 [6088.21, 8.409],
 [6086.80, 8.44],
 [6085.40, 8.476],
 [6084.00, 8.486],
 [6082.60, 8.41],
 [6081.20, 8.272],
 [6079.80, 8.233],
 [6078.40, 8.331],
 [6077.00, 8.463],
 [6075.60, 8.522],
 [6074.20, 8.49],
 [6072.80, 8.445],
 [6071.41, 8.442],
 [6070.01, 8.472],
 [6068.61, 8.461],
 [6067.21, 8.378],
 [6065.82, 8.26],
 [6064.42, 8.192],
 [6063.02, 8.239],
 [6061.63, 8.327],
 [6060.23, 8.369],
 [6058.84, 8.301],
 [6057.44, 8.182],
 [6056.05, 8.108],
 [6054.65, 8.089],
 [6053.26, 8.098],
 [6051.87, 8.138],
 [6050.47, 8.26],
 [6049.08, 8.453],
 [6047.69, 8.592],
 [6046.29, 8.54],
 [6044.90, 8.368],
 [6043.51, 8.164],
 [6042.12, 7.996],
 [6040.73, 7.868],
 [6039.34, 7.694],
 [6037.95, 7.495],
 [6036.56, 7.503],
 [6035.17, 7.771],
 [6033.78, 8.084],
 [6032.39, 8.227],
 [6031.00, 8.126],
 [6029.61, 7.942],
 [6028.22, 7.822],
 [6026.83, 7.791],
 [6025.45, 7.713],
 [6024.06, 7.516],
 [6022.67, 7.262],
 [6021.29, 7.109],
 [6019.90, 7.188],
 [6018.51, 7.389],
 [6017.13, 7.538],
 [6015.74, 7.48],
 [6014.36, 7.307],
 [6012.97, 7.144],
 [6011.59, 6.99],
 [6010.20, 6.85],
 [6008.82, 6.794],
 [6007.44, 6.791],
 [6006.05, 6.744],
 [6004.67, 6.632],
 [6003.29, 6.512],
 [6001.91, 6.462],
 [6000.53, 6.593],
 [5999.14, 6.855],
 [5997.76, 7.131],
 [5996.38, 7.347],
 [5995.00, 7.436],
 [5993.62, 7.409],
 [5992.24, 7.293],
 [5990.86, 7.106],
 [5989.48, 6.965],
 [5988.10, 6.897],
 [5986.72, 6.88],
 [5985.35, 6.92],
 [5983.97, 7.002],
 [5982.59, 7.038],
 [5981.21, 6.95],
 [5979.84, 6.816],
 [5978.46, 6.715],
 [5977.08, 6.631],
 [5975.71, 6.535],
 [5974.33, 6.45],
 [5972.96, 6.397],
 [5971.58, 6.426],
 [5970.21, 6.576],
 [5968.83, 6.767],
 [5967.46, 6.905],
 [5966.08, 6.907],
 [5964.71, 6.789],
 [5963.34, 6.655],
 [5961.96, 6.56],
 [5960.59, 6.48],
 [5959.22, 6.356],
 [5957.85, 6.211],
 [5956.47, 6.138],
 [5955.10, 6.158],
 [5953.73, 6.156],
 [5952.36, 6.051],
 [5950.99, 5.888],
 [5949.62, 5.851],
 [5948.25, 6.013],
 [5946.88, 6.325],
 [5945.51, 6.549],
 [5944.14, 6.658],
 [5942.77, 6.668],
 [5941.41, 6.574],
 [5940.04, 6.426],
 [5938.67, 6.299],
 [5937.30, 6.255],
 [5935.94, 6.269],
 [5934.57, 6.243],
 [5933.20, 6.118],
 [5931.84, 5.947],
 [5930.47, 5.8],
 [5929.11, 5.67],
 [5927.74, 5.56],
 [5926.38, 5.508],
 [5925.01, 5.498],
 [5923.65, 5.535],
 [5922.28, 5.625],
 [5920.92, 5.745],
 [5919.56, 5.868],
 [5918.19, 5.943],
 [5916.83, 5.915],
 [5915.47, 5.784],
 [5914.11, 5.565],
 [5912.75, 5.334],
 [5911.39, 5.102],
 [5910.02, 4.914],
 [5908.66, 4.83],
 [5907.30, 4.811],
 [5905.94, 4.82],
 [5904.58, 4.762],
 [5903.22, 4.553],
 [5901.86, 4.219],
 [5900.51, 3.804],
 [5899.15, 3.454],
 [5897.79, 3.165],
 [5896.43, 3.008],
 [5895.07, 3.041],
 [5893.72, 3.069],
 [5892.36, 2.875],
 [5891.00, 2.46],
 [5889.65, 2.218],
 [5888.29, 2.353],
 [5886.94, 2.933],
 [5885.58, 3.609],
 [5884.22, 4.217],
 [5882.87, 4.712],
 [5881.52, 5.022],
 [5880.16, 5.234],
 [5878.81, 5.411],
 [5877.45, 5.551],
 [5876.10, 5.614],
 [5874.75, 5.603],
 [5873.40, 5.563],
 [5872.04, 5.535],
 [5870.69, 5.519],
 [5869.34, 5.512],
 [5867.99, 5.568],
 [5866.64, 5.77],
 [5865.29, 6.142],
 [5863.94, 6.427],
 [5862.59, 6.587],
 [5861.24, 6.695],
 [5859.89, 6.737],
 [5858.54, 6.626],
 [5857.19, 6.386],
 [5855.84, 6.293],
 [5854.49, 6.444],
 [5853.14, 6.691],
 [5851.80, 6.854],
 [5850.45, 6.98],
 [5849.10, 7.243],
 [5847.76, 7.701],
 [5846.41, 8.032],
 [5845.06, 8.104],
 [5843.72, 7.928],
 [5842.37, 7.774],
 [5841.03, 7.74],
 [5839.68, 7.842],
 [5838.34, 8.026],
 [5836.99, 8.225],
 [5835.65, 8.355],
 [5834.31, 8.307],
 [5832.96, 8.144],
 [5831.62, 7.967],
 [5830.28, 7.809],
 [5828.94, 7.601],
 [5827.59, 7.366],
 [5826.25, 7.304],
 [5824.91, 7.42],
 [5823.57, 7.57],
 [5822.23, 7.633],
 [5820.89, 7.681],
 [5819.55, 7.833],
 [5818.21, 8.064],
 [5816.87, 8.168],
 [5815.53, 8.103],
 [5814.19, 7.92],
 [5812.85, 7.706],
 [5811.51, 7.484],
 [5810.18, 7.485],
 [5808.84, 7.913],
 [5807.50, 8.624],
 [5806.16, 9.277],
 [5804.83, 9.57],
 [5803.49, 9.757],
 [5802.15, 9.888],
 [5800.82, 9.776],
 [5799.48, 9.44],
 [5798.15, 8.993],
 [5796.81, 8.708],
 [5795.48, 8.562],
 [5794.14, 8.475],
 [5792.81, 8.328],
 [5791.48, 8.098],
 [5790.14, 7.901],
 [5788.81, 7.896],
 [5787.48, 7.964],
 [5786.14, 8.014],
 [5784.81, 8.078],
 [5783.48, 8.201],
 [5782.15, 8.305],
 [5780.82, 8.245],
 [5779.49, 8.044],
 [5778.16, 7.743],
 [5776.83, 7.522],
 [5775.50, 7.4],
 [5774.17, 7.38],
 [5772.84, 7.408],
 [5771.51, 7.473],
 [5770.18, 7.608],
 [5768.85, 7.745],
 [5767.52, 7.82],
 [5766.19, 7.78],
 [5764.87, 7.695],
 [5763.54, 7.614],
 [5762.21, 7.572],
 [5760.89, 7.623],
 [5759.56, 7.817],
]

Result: 0.20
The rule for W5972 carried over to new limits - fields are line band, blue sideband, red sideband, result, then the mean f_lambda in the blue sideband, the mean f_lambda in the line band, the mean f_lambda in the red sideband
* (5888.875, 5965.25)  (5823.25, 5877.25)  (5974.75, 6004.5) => 0.27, 6.98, 5.39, 6.92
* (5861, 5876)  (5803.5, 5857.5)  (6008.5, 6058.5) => 0.30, 7.77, 5.87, 7.78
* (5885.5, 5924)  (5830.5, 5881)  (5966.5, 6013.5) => 0.49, 6.79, 4.32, 6.85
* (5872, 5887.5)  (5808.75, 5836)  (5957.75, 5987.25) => 0.44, 7.79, 4.9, 6.69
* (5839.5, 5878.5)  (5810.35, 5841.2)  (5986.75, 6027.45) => 0.17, 7.83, 6.57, 7.11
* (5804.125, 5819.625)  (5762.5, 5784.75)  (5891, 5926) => -0.19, 7.76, 8.19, 4.65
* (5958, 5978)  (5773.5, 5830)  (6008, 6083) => 0.21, 8.17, 6.59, 7.96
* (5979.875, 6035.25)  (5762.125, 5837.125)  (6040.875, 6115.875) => 0.16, 8.09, 7.22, 8.41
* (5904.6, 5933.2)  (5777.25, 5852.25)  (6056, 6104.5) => 0.44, 8.11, 5.49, 8.38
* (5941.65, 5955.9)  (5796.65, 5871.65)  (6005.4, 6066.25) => 0.23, 7.62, 6.24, 7.79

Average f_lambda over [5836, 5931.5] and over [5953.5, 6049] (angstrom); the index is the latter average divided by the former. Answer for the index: 1.29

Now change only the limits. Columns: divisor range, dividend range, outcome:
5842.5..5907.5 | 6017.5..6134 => 1.56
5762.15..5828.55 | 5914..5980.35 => 0.77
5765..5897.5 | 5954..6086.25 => 1.07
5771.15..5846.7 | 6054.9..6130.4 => 1.03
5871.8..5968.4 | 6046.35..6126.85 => 1.57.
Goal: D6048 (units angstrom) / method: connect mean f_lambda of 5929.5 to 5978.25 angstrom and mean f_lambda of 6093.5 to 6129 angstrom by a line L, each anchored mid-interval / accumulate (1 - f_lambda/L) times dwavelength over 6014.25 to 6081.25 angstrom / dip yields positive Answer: -4.1 angstrom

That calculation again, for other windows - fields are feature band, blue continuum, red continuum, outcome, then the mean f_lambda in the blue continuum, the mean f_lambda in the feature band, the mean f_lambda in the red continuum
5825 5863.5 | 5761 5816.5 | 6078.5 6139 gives 3.8 angstrom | 8.18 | 7.41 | 8.45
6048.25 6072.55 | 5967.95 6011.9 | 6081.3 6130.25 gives -1.5 angstrom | 6.84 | 8.29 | 8.41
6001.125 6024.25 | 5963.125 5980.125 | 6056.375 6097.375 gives 1.0 angstrom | 6.66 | 7.03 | 8.39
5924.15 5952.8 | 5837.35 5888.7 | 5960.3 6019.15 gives 2.1 angstrom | 6.16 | 6.1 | 6.89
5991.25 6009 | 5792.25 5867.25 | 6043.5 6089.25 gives 2.7 angstrom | 7.79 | 6.93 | 8.35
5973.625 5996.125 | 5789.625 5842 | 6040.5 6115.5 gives 3.8 angstrom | 8.23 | 6.95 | 8.41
